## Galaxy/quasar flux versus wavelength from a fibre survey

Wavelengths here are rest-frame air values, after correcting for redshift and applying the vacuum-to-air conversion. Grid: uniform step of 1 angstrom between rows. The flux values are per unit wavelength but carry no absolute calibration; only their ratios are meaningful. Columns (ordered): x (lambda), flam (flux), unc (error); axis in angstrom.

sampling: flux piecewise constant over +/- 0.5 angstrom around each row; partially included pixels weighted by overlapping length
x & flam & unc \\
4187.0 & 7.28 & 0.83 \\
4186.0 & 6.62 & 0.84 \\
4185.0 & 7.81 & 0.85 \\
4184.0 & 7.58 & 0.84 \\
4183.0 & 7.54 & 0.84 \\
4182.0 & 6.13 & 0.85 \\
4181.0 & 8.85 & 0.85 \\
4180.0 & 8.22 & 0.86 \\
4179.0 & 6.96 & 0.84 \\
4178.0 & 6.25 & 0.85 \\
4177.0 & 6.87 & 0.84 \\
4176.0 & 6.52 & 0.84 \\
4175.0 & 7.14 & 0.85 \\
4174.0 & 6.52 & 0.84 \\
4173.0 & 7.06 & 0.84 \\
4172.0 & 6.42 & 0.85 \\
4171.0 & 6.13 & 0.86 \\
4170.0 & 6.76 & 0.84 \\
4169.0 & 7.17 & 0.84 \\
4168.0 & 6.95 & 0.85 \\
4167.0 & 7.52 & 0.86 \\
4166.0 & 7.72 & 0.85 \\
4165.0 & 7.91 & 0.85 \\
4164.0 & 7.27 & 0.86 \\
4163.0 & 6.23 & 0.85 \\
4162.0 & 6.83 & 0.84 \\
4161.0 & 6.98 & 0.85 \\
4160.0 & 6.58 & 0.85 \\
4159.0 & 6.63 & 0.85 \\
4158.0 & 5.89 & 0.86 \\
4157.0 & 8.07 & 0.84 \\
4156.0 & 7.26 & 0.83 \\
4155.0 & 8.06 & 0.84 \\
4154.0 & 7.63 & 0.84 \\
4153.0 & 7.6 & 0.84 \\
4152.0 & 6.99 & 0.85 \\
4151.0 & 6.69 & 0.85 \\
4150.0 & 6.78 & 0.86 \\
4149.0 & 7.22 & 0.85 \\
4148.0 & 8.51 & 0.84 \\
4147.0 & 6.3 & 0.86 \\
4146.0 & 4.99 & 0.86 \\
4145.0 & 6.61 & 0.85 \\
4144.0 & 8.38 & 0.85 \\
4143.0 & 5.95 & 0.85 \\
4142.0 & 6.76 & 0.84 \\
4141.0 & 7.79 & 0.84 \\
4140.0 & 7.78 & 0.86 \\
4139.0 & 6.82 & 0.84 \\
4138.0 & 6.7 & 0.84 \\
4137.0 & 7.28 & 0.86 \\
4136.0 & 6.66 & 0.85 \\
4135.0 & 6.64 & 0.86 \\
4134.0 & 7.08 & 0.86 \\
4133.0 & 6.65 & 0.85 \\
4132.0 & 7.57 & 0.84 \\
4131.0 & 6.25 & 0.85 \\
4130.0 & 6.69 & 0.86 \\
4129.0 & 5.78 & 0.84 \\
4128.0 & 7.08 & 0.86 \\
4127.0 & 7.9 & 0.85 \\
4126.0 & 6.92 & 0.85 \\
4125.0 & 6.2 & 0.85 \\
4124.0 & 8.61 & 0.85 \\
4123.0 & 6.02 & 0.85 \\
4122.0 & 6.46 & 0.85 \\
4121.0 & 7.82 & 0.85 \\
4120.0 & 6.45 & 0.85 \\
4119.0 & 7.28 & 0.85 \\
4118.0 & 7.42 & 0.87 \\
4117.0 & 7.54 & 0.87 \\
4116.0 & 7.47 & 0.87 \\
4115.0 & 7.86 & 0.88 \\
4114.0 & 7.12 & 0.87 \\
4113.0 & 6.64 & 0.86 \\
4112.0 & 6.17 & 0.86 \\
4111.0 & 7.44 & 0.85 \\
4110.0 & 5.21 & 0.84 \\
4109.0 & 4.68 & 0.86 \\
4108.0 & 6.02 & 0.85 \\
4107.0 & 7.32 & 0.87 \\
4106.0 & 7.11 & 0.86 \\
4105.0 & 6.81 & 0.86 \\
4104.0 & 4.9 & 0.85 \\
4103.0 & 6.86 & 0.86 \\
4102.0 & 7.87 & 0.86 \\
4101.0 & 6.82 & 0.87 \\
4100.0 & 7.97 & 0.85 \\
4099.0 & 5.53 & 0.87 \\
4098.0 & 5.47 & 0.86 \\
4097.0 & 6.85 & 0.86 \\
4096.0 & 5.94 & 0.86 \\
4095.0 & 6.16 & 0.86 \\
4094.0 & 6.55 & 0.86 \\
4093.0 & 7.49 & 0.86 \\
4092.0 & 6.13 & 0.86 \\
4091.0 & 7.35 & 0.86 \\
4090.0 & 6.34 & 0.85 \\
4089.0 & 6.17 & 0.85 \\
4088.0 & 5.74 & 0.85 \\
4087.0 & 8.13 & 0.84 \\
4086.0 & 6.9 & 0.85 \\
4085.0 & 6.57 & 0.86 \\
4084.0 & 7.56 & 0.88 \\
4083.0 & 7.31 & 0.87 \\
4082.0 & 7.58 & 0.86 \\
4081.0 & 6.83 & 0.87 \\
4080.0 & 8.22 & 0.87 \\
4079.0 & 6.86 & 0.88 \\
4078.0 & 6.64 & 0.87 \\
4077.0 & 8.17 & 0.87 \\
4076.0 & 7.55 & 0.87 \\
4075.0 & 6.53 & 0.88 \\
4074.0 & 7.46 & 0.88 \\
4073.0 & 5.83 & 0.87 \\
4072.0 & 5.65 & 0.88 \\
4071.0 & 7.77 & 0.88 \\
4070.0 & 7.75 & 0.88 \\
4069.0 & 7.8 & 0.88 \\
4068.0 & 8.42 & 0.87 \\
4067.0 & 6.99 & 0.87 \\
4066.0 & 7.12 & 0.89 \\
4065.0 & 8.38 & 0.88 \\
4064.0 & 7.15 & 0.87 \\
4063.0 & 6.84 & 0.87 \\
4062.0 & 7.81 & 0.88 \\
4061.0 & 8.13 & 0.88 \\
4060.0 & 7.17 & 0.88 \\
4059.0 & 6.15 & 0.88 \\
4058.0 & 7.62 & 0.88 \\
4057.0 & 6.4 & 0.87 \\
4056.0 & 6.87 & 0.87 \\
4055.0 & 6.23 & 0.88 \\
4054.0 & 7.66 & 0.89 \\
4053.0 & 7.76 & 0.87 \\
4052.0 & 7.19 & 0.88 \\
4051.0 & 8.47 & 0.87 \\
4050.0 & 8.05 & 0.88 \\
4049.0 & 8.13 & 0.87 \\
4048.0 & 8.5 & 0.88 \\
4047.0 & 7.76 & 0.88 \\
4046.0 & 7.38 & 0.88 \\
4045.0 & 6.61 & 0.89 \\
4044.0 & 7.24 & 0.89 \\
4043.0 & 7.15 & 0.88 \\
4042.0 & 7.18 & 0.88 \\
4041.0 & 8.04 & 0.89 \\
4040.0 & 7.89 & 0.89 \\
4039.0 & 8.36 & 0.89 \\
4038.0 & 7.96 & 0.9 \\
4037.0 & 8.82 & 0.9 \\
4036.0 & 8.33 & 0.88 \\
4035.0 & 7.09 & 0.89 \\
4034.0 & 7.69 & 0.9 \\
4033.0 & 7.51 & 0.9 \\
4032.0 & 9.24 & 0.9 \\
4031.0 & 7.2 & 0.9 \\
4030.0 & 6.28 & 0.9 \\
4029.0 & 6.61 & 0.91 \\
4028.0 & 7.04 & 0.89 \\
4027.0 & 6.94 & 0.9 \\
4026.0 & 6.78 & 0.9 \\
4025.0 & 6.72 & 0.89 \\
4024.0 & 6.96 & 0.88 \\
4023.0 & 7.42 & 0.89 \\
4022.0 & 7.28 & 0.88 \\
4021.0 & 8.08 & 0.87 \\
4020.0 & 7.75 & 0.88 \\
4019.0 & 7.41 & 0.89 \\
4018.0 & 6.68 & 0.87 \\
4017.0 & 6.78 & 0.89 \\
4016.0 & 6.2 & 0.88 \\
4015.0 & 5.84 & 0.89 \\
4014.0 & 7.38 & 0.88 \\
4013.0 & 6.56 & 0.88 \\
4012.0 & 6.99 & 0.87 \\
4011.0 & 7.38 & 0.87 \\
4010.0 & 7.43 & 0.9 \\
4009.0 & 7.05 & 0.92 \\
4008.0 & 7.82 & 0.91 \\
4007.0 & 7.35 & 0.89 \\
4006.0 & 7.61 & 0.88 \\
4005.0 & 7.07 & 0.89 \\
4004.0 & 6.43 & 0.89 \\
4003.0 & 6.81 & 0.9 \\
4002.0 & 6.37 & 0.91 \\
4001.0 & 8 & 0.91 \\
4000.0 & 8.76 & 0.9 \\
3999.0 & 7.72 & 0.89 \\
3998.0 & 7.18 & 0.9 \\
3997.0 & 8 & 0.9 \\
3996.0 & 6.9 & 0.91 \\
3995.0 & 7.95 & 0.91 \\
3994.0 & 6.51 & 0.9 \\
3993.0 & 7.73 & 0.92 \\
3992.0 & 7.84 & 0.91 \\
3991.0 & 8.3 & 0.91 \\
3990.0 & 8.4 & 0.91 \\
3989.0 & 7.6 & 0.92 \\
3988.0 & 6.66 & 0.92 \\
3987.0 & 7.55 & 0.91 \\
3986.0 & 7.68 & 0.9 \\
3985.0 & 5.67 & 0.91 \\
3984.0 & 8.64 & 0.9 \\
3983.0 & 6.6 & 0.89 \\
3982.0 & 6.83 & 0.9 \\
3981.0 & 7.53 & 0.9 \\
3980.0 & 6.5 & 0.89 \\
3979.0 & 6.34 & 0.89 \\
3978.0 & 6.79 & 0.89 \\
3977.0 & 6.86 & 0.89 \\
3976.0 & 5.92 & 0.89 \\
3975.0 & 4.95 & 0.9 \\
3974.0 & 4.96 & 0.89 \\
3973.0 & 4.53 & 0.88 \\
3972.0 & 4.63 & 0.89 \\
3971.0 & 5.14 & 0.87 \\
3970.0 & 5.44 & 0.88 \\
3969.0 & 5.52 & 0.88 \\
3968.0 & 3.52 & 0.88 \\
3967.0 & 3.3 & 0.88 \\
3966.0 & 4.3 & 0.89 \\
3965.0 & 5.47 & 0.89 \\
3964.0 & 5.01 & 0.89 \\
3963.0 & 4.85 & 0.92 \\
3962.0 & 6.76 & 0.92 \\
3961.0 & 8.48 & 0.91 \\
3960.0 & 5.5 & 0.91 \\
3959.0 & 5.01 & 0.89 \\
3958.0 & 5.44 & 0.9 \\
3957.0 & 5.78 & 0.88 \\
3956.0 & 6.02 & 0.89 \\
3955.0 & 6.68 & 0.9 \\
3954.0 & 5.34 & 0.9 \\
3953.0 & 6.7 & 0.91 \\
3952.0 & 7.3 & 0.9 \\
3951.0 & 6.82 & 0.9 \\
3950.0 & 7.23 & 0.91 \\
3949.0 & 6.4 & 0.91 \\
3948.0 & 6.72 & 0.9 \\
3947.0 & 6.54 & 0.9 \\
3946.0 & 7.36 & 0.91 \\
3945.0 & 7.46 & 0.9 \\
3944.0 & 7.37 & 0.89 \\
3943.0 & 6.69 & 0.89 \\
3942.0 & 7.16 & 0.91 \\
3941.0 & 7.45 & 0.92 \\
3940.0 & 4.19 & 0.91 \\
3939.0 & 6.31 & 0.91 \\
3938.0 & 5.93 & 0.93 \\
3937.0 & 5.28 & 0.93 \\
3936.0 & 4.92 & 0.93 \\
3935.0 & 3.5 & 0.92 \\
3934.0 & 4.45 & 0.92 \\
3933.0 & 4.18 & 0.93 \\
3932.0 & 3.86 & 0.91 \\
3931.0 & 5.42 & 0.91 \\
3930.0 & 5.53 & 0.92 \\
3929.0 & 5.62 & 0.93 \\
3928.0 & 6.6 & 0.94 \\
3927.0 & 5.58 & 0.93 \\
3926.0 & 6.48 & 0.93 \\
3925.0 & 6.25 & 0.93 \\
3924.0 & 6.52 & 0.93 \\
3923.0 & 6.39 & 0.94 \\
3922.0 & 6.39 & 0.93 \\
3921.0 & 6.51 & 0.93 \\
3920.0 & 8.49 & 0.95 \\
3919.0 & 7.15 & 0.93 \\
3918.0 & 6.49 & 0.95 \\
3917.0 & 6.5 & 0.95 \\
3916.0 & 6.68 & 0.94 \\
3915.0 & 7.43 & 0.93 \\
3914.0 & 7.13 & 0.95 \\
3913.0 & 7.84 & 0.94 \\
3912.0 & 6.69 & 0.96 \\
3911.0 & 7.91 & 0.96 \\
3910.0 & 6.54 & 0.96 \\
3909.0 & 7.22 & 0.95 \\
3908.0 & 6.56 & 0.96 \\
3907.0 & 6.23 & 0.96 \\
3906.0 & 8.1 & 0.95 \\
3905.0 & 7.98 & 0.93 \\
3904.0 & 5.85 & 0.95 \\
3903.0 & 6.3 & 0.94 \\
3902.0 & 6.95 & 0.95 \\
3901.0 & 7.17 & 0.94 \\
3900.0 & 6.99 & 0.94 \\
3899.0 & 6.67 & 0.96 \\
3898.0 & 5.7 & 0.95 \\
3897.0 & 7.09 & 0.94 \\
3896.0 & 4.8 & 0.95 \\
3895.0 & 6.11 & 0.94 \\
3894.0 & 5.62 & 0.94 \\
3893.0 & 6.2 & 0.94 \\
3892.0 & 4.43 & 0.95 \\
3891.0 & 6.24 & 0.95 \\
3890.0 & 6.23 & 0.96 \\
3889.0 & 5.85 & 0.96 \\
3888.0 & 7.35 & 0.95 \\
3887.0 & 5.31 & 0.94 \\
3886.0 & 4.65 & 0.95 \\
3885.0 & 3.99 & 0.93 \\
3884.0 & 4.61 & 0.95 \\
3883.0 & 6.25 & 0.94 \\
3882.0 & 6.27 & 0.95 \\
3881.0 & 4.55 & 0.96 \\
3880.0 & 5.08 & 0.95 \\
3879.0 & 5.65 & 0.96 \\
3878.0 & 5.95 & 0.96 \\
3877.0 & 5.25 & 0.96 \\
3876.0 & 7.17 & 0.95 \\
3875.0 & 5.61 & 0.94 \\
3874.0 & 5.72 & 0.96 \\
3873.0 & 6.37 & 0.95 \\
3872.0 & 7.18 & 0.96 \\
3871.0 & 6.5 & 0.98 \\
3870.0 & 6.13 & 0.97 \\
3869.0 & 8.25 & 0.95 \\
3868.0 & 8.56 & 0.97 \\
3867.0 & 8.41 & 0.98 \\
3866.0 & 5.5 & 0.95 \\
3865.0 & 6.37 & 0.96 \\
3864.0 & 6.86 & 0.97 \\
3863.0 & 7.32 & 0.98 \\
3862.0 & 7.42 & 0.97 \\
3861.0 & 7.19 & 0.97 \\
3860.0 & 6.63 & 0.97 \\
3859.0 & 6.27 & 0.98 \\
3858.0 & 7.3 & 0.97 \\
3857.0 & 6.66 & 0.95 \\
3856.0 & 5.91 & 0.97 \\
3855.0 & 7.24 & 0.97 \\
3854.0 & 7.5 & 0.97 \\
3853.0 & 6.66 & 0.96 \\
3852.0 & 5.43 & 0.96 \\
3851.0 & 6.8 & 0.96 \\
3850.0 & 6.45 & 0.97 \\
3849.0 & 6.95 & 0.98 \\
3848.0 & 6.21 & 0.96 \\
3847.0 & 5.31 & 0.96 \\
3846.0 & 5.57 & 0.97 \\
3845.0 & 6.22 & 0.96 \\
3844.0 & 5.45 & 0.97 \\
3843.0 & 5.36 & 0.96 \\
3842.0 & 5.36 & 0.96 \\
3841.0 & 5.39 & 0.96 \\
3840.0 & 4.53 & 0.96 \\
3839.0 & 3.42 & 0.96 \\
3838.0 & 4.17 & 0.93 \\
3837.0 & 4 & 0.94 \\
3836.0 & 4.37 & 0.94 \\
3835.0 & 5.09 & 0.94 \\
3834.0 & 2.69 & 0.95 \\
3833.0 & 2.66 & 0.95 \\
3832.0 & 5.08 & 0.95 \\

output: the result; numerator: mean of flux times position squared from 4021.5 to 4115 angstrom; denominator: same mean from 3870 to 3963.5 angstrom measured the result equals 1.24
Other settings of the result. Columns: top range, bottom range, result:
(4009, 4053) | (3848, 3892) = 1.27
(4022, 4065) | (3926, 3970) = 1.35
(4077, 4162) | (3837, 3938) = 1.25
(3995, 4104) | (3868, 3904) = 1.30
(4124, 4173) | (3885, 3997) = 1.23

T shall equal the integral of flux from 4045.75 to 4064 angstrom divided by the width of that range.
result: 7.44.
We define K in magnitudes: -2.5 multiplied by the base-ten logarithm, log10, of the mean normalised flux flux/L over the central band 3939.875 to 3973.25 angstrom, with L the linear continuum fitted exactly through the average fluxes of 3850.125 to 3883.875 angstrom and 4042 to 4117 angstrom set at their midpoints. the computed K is 0.13 mag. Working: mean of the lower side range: 6.52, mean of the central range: 5.97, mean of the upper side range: 7.04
